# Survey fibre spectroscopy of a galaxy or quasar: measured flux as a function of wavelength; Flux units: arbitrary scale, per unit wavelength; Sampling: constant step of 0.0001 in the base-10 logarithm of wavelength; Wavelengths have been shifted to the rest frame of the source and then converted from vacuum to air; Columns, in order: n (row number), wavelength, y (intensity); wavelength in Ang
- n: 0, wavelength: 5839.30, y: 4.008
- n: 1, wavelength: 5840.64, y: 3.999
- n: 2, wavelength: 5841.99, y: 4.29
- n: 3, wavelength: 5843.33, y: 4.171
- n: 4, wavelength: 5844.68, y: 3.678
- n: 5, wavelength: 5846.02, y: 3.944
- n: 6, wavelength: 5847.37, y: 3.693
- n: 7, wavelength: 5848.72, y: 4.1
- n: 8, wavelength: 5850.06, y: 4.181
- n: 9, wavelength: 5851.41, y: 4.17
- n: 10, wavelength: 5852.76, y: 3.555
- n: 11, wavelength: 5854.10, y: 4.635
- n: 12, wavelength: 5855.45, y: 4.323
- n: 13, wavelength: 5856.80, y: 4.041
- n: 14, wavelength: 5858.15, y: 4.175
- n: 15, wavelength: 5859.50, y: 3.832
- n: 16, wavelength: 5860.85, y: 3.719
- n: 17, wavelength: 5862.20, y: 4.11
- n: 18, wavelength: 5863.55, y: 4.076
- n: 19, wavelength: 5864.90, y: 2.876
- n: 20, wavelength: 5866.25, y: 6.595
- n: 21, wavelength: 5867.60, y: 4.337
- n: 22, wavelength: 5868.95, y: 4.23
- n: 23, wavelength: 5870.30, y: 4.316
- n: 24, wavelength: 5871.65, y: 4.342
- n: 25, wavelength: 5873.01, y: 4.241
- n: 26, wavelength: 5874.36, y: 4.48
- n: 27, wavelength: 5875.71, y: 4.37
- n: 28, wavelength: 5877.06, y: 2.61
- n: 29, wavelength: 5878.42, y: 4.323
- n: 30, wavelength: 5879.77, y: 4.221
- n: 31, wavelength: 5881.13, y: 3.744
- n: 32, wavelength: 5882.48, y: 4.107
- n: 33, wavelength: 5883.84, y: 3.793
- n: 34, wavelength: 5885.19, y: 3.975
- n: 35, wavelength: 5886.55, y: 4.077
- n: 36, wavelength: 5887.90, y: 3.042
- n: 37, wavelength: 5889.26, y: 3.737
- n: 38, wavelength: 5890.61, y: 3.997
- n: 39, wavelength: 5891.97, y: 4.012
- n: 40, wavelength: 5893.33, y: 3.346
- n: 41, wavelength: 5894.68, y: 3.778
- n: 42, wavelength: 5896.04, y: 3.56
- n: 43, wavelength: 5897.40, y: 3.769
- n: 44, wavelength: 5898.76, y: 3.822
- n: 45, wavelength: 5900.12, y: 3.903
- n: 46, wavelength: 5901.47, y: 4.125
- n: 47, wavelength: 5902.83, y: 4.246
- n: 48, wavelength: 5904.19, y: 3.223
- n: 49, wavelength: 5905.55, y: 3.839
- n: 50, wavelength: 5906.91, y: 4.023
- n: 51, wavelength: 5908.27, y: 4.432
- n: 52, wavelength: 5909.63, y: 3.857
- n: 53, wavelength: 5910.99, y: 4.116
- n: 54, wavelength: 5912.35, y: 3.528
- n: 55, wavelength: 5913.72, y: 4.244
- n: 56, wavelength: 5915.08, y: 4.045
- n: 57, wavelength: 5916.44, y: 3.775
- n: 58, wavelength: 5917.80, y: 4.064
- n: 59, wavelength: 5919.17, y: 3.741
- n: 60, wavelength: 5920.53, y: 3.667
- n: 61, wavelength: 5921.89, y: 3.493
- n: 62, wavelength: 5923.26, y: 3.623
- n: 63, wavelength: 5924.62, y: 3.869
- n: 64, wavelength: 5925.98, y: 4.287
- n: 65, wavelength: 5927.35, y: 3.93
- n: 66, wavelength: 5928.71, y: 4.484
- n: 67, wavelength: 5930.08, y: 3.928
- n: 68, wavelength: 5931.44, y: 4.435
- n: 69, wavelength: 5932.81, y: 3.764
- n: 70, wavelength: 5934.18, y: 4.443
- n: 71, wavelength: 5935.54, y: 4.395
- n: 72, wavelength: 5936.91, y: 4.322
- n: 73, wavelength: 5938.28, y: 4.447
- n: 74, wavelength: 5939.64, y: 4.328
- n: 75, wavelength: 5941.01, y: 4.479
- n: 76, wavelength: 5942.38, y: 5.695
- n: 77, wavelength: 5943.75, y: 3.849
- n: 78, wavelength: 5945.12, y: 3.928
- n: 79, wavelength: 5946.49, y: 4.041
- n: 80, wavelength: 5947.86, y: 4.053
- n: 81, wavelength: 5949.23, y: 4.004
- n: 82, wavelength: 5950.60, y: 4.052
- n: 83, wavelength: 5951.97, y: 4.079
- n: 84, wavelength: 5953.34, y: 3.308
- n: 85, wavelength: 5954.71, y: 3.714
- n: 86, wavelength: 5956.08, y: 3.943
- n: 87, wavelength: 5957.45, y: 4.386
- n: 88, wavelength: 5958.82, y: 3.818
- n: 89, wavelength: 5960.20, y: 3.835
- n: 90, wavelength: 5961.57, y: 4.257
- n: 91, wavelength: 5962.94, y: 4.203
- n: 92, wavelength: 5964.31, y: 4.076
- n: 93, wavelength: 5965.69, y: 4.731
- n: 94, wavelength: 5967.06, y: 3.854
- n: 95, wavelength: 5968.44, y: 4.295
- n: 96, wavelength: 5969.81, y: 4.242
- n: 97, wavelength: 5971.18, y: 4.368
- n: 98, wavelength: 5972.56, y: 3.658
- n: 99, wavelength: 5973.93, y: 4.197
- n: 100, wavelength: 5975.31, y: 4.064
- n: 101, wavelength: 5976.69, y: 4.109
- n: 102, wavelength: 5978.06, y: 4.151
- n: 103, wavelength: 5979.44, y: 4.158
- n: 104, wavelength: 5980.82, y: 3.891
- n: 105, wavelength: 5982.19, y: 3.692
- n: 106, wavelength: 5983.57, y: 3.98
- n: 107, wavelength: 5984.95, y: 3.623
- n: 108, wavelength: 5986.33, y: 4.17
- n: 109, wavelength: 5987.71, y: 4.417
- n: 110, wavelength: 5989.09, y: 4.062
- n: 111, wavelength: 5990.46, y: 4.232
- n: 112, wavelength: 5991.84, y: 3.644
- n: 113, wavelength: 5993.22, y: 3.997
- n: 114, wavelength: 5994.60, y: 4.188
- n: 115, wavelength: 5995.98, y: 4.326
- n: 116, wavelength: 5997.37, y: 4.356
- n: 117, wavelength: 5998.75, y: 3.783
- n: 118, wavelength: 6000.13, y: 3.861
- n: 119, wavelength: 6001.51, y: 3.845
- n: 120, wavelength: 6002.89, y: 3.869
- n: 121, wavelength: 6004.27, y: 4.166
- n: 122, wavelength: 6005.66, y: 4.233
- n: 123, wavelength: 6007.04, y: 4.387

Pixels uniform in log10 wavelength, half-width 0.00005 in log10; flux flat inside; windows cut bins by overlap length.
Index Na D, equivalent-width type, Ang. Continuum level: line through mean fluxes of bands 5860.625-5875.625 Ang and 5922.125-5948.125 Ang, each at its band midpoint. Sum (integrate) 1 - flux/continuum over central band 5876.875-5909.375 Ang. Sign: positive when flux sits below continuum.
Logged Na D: 3.36 Ang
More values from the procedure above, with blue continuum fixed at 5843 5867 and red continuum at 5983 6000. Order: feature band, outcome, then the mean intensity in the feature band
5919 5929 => 0.5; 3.87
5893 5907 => 1.0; 3.79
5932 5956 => -0.5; 4.17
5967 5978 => -0.1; 4.12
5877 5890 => 0.9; 3.82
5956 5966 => -0.2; 4.15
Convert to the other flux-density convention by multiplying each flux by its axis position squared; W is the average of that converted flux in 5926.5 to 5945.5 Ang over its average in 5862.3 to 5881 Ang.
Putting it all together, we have 1.05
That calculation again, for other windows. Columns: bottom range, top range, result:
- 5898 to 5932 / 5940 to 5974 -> 1.06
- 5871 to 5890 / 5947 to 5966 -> 1.05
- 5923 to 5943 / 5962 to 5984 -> 0.97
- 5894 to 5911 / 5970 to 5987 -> 1.06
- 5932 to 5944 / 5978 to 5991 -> 0.92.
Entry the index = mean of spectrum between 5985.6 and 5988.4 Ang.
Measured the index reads 4.28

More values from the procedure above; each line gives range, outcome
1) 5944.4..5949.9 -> 4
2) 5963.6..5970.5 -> 4.24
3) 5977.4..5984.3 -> 3.97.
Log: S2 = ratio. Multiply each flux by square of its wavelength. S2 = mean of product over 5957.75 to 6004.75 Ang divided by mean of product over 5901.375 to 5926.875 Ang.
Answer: 1.07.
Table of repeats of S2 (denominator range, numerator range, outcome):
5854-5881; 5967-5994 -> 1.01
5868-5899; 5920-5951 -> 1.08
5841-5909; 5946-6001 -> 1.04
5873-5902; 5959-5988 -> 1.09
